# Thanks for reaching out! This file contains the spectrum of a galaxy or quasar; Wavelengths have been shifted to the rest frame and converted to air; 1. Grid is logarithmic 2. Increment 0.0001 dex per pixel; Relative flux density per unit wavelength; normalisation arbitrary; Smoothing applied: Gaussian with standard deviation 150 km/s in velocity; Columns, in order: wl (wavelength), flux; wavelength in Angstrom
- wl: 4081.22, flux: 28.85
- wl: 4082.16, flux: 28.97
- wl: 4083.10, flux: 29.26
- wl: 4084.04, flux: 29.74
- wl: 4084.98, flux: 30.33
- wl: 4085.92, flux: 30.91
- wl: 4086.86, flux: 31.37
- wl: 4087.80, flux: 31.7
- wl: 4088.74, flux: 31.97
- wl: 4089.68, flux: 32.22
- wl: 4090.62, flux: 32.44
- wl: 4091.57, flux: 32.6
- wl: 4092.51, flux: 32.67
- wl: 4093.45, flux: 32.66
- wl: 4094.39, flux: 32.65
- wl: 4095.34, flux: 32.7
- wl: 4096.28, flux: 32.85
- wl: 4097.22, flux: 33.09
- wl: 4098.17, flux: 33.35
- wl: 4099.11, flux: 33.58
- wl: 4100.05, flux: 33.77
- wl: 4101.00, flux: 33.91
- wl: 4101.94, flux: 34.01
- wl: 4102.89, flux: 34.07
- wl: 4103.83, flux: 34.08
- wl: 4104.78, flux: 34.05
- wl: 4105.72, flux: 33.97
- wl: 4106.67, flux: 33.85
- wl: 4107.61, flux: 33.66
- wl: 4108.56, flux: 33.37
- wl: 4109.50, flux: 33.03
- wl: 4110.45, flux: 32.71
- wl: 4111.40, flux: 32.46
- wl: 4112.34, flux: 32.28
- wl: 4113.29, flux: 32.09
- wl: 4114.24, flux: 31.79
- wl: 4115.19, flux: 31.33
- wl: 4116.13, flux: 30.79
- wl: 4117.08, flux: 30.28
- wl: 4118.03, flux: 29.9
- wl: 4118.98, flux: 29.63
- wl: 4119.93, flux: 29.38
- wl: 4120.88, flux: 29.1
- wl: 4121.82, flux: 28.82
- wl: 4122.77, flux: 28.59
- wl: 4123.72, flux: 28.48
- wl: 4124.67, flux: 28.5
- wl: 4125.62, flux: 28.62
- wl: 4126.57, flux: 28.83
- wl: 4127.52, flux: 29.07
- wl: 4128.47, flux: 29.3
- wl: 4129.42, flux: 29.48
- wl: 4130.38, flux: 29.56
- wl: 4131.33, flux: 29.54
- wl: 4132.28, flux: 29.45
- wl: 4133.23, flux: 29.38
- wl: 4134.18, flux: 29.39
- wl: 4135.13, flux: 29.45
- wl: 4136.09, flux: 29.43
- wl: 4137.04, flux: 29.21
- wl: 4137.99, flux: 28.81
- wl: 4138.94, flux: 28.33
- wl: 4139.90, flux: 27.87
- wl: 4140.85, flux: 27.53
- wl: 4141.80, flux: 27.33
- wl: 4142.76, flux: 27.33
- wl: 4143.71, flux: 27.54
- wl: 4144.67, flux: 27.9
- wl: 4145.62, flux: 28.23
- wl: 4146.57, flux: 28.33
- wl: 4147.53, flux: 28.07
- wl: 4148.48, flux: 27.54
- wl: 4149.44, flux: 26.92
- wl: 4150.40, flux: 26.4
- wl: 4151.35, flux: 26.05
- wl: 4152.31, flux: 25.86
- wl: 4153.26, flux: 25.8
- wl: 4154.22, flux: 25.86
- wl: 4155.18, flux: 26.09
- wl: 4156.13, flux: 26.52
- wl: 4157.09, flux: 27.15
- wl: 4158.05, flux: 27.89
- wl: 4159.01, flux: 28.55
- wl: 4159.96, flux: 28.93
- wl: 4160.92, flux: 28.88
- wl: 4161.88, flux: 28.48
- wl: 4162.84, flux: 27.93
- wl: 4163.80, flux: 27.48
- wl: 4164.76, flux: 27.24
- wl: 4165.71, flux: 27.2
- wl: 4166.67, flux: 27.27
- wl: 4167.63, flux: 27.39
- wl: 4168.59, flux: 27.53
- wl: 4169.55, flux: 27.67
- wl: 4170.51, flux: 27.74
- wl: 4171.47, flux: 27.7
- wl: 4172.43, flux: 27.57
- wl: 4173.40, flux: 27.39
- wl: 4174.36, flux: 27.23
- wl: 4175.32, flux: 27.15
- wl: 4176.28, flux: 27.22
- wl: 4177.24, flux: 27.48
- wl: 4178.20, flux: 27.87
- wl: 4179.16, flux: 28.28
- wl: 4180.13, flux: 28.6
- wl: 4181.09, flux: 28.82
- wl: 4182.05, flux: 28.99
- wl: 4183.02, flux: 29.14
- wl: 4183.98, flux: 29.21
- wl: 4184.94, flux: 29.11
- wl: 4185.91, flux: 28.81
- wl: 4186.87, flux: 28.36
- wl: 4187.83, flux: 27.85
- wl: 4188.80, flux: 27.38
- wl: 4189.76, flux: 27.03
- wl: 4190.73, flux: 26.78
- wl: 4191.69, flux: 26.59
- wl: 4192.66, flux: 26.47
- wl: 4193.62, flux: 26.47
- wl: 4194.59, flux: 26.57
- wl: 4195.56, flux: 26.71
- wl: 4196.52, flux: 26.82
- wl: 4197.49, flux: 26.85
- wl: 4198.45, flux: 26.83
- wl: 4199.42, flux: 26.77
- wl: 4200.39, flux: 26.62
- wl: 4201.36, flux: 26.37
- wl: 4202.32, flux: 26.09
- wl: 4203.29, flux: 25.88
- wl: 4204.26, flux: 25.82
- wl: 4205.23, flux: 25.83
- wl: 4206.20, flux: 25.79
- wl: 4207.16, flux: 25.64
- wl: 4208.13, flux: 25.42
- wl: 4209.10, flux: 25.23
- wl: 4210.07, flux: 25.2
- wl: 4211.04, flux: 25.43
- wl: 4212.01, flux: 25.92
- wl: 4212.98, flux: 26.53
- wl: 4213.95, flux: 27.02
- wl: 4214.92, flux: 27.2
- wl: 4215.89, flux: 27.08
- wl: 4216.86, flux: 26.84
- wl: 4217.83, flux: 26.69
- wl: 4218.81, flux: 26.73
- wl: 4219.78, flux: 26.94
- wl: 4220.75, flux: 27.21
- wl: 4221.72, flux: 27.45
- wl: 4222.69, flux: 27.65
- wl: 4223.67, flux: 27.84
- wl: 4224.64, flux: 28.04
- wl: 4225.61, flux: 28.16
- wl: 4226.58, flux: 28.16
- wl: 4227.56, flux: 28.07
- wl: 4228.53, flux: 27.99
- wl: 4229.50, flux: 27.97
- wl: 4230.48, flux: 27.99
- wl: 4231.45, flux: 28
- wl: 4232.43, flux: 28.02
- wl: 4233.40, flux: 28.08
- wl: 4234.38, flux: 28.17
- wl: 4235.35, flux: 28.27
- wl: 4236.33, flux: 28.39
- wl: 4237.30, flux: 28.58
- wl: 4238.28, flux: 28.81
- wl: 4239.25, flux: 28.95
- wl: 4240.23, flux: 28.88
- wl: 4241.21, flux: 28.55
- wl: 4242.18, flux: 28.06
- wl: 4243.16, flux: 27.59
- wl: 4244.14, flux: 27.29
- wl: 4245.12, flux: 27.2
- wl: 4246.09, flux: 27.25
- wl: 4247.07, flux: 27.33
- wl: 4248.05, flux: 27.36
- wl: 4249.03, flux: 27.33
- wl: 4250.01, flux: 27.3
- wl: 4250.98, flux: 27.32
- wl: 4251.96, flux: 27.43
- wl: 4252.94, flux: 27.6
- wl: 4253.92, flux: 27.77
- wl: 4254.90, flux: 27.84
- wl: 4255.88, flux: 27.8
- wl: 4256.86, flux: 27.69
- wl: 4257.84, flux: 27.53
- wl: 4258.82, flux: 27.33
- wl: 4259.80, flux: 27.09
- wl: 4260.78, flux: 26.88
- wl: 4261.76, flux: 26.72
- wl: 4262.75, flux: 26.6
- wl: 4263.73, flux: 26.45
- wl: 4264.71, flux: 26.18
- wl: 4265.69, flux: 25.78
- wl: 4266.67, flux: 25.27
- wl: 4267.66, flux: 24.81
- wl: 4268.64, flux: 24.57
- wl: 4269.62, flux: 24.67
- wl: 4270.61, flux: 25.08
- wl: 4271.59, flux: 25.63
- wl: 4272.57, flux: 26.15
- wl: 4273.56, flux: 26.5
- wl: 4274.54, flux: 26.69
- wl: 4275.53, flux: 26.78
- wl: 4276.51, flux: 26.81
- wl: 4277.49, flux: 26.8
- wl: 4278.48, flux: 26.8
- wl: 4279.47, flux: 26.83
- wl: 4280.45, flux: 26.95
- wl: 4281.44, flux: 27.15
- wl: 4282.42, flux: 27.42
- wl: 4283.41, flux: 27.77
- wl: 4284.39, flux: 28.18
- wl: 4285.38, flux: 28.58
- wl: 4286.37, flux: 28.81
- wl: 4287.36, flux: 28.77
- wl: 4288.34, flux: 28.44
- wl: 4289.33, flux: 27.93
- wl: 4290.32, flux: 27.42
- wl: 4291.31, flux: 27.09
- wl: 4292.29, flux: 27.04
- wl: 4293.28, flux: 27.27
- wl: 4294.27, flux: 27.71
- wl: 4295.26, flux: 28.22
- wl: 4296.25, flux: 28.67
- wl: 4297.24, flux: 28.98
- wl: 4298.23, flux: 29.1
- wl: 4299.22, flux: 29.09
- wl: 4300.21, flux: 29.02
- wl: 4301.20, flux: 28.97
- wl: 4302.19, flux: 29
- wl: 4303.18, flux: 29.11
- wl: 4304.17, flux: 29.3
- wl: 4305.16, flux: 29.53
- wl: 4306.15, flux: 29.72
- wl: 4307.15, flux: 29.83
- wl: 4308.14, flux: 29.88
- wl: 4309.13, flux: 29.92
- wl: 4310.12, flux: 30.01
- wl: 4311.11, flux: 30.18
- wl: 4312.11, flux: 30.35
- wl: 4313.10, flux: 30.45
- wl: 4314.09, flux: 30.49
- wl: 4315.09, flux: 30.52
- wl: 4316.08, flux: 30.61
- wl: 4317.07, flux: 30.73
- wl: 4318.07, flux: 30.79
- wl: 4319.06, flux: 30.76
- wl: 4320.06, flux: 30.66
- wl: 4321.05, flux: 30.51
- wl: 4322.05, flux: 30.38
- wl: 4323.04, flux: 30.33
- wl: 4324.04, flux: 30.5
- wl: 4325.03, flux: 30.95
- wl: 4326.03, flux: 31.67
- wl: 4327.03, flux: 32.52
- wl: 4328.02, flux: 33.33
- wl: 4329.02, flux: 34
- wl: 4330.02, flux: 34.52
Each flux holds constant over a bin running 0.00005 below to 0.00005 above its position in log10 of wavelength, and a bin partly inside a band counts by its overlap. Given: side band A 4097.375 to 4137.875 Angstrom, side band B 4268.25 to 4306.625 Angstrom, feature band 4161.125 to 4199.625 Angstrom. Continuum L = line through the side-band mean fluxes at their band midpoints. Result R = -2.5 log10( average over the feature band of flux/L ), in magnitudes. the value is 0.083 mag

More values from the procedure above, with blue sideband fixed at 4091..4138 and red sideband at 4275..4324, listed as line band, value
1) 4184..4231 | 0.120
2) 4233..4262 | 0.069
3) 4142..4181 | 0.120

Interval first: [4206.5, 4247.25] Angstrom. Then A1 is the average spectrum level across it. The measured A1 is 27.4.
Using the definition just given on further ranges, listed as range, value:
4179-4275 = 27.1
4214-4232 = 27.5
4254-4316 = 27.8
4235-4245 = 28.3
